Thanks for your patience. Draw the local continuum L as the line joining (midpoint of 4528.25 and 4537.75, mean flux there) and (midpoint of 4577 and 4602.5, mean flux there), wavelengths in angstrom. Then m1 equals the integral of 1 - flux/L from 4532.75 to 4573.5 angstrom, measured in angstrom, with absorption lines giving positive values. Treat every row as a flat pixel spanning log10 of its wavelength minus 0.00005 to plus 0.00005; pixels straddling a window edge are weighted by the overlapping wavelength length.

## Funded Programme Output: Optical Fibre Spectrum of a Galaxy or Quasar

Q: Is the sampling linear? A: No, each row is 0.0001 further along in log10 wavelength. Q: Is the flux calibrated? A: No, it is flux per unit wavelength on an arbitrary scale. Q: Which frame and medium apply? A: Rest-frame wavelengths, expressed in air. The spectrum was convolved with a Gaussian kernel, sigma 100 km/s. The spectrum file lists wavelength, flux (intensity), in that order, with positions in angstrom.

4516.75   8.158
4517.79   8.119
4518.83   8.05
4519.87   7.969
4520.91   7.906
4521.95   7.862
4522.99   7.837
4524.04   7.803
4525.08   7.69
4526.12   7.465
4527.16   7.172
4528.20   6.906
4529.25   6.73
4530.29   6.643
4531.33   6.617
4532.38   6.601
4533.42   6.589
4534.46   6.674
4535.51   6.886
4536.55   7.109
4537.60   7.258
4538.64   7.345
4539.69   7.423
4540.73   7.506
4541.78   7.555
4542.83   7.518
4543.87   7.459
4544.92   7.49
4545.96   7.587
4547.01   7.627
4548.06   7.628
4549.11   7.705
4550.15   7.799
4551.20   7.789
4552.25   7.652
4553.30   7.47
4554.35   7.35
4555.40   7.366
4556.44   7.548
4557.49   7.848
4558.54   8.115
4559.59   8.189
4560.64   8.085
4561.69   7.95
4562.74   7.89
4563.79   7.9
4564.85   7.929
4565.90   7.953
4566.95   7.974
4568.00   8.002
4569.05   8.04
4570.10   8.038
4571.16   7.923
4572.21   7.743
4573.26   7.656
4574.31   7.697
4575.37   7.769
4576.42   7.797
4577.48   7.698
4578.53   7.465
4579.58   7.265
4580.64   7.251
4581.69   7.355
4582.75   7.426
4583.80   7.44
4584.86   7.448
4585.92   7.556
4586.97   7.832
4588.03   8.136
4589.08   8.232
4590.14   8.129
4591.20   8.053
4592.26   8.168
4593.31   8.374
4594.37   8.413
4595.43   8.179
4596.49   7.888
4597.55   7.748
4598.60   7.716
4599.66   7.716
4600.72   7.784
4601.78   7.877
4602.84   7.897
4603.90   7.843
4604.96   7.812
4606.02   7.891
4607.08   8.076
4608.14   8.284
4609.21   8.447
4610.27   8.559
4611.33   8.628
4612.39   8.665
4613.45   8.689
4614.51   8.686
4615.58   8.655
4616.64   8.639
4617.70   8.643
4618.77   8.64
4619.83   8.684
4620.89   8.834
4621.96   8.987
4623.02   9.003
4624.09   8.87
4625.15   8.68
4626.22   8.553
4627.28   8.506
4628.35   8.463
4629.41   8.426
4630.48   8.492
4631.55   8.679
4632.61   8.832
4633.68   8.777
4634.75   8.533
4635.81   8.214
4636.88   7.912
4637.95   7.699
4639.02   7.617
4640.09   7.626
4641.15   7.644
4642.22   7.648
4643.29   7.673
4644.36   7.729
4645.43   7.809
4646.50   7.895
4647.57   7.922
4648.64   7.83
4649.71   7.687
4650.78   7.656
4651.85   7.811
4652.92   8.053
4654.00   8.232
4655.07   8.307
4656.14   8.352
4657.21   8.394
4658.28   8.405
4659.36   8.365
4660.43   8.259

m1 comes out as -2.8 angstrom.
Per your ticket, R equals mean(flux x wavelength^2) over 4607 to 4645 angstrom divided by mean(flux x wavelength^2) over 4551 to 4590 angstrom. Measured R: 1.11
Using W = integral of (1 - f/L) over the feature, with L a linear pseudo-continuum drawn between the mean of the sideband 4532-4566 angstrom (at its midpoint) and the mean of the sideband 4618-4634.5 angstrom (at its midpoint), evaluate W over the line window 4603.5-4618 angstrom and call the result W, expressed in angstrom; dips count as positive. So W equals 0.1 angstrom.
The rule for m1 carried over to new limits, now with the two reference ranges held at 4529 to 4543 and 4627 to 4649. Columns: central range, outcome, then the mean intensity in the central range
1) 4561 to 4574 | -1.0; 7.92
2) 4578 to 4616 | -1.6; 7.99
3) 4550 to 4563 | -1.0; 7.77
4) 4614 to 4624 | -1.1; 8.75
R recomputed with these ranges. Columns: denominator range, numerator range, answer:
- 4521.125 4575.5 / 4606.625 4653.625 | 1.14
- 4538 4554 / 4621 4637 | 1.18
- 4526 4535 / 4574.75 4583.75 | 1.13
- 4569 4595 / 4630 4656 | 1.06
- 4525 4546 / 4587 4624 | 1.20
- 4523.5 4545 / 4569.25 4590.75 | 1.10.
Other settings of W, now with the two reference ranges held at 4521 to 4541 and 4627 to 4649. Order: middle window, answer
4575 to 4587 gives 0.1 angstrom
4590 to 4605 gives -0.4 angstrom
